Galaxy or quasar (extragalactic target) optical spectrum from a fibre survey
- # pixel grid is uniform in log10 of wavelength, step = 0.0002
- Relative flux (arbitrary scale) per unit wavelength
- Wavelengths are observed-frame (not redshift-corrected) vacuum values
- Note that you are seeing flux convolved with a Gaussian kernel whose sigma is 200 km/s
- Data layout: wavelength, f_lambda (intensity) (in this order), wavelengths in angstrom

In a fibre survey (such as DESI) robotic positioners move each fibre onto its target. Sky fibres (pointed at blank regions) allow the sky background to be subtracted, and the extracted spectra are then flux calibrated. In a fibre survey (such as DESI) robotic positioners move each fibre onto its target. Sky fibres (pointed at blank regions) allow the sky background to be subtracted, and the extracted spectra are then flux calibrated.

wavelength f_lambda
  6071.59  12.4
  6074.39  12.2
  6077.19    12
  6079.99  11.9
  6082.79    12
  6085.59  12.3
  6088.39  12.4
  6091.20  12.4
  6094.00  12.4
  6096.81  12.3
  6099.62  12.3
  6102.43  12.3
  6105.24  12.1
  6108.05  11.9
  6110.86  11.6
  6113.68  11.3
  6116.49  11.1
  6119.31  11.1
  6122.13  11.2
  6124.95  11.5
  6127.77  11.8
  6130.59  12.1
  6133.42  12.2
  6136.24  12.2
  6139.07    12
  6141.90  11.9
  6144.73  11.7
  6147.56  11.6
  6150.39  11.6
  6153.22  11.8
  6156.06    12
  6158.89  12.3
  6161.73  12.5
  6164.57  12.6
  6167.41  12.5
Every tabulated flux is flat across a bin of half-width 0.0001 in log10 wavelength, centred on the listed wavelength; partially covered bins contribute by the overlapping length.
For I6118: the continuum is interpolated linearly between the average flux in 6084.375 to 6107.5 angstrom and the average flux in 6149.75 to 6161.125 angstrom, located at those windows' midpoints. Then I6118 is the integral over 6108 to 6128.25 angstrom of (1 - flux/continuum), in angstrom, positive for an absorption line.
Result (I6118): 1.3 angstrom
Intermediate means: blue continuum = 12.3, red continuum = 12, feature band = 11.4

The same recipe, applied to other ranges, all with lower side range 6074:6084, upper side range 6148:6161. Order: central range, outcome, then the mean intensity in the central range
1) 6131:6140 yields -0.1 angstrom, 12.1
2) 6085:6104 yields -0.6 angstrom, 12.3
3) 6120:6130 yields 0.4 angstrom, 11.5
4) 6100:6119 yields 0.4 angstrom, 11.7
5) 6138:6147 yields 0.1 angstrom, 11.8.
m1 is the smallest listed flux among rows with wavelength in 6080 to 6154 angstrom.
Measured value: 11.1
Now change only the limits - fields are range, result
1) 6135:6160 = 11.6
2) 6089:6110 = 11.9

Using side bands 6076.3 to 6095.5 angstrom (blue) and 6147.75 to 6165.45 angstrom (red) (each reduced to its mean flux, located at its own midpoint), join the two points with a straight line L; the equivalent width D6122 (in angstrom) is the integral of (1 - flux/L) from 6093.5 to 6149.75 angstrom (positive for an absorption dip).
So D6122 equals 1.5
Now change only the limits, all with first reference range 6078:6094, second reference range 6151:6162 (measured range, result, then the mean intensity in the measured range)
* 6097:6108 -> 0.0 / 12.2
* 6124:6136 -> 0.2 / 11.9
